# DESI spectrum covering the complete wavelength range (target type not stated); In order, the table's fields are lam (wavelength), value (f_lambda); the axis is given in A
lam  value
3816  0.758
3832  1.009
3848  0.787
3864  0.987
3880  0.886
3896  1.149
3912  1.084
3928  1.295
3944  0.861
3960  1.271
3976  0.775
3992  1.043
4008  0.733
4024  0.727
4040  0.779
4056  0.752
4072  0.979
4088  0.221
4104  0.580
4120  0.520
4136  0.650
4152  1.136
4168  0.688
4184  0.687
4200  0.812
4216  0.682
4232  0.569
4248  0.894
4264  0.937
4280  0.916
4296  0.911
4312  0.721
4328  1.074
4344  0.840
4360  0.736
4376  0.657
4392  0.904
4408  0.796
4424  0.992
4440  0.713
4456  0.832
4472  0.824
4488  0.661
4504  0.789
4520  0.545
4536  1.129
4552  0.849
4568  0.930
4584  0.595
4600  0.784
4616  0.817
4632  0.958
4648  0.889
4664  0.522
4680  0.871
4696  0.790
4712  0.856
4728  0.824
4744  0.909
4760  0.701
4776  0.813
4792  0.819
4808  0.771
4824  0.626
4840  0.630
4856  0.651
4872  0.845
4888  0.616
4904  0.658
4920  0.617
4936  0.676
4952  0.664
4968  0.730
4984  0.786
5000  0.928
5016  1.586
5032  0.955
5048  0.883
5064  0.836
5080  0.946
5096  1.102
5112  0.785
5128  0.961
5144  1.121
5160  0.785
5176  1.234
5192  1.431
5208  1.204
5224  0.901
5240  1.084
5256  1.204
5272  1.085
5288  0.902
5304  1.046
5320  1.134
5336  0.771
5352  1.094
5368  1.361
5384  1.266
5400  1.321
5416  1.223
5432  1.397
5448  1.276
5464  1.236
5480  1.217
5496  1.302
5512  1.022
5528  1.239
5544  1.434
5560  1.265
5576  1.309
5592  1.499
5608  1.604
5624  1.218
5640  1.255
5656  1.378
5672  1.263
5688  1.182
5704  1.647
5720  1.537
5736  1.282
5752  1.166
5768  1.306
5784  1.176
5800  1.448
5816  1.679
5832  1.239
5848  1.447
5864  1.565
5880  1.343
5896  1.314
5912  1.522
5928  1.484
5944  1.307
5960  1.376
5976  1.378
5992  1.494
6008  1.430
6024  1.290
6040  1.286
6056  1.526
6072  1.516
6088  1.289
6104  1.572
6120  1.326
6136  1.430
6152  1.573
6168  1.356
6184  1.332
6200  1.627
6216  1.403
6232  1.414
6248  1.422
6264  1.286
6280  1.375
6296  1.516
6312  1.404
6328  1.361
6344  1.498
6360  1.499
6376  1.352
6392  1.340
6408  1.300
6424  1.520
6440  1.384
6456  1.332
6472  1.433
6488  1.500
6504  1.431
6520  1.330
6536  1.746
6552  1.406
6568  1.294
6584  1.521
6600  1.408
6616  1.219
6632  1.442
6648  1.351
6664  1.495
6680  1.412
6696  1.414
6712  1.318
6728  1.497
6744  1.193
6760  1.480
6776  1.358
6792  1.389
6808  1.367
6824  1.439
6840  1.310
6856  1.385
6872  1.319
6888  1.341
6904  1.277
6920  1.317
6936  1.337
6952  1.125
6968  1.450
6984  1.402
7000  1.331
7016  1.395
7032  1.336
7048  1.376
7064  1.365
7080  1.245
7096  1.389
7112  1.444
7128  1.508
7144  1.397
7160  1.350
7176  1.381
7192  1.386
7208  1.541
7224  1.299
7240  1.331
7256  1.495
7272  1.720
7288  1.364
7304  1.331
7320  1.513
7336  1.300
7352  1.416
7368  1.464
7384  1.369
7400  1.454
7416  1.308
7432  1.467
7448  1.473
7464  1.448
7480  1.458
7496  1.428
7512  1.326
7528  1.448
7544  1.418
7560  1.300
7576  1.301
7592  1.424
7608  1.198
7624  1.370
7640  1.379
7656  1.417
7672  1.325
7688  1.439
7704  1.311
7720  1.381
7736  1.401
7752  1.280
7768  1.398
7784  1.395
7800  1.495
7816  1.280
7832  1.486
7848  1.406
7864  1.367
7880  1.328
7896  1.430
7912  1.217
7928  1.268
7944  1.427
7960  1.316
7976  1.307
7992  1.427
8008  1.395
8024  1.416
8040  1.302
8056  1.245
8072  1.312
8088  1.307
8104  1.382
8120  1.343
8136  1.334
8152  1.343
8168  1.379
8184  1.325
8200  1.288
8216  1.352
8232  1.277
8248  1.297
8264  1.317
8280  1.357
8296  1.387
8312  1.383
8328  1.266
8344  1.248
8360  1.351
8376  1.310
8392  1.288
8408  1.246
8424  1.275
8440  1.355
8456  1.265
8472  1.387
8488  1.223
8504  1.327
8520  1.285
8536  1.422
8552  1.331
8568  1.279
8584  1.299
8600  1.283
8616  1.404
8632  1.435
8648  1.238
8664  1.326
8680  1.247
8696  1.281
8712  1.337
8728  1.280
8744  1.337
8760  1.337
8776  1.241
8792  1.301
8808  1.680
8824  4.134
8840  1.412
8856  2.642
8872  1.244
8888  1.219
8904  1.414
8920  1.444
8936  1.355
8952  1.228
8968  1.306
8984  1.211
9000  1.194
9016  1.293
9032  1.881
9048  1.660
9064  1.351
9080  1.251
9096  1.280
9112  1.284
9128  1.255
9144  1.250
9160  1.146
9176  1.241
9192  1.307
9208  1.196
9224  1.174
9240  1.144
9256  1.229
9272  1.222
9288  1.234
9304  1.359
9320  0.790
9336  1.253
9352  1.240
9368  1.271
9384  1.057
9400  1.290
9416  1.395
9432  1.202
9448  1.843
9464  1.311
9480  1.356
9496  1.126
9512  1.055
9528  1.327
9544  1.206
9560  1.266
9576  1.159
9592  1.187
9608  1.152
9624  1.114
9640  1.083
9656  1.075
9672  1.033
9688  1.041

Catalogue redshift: 0.344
